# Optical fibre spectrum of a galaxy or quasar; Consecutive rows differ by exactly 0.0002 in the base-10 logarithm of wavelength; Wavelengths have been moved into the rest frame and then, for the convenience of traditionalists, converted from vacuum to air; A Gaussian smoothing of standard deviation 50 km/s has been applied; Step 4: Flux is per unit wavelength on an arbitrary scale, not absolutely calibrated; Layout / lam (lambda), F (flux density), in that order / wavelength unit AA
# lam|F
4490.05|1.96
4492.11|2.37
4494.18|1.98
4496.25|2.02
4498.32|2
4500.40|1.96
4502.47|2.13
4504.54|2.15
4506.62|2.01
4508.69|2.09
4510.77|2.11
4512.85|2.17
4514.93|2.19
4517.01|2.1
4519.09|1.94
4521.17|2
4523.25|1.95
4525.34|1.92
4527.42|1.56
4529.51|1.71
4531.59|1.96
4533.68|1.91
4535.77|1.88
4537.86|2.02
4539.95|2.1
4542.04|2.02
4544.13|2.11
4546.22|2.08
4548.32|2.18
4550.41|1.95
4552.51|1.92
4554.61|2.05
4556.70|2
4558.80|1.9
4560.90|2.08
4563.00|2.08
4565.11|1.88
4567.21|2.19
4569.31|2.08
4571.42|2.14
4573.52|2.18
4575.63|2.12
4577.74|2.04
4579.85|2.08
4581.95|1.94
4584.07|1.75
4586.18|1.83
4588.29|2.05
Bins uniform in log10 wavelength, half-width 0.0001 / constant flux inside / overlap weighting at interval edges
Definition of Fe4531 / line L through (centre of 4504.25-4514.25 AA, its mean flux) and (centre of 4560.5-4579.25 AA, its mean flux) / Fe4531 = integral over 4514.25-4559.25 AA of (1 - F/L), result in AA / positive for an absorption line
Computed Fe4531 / 2.6 AA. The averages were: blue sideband 2.1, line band 1.97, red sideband 2.09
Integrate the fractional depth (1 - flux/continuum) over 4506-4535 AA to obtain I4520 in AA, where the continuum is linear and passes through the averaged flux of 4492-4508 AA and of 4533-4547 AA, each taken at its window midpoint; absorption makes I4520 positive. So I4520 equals 1.0 AA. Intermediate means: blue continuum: 2.06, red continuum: 2.02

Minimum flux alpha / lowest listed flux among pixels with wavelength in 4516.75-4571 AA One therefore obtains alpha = 1.56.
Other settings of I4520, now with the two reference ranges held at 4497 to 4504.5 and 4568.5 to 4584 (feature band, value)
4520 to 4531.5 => 1.2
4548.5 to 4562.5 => 0.4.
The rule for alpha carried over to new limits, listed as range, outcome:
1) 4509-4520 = 1.94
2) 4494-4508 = 1.96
